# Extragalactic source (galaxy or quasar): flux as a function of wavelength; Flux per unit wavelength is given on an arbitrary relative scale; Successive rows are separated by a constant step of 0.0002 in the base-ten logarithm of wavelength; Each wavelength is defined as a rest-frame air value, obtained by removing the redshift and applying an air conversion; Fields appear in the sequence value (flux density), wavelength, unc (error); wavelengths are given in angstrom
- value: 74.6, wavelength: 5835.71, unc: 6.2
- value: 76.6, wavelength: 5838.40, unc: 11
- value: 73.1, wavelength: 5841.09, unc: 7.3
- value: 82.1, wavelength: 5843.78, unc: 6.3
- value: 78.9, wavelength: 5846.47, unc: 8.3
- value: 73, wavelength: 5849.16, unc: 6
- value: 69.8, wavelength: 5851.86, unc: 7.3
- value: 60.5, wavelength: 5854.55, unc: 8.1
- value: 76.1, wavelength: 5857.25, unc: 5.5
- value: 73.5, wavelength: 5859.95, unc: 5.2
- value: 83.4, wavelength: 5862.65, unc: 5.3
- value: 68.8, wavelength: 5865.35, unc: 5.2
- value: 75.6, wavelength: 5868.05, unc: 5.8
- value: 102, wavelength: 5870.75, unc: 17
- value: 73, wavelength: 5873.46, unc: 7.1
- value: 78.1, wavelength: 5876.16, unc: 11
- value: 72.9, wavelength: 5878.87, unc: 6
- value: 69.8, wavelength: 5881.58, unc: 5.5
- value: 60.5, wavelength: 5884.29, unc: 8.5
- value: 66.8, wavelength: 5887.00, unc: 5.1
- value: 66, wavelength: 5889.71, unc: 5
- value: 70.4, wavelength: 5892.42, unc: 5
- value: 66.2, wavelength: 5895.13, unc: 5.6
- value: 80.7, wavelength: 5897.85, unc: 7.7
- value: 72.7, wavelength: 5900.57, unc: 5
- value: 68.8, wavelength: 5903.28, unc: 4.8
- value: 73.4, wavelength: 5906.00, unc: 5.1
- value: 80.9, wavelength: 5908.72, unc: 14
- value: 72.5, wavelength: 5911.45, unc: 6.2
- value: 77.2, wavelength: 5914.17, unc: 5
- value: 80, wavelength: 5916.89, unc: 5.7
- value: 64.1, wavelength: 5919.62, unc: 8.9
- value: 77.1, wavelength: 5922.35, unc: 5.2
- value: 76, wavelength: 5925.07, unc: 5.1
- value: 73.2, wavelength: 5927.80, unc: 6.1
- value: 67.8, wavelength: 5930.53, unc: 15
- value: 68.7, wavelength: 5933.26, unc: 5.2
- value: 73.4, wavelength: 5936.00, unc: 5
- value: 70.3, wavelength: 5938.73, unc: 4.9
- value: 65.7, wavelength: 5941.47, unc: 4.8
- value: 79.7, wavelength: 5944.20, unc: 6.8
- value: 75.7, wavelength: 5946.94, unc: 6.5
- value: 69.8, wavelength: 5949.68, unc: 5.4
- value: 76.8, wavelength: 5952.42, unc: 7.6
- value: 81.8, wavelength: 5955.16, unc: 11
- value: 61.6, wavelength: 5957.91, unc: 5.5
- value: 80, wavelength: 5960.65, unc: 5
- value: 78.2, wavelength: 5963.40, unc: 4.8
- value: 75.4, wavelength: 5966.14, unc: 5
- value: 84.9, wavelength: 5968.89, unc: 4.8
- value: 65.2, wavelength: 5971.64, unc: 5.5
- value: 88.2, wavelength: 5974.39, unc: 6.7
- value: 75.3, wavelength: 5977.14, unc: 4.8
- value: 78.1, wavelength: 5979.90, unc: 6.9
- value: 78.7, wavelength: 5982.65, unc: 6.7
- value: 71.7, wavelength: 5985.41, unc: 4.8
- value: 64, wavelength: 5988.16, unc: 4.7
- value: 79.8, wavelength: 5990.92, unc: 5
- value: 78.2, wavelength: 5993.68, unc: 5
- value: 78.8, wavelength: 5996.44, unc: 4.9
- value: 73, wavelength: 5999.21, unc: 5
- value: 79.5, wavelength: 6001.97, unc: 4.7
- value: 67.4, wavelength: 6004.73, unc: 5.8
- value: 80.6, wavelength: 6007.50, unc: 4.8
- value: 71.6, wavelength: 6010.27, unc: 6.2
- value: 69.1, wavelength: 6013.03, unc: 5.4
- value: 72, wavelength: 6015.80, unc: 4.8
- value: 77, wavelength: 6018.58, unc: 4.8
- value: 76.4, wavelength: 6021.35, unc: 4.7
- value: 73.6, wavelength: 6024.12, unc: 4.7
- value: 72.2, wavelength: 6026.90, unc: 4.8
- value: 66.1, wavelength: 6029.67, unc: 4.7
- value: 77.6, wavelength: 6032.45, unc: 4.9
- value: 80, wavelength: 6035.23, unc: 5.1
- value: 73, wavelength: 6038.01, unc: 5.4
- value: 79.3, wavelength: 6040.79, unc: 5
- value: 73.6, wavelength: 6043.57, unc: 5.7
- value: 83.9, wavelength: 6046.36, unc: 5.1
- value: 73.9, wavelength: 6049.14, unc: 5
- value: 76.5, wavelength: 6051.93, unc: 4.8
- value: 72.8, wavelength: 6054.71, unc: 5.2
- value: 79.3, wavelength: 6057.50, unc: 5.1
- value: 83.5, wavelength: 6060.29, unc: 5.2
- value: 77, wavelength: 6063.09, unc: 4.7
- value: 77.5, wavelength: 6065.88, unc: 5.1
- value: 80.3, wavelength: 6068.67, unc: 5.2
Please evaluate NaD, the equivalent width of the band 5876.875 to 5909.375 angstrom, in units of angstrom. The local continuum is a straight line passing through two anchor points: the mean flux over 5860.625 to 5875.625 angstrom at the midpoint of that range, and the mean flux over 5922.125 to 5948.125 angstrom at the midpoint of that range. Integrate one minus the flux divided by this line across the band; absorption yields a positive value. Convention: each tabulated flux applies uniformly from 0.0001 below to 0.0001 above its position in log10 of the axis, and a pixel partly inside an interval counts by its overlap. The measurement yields 2.8 angstrom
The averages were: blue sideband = 80.1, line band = 70.7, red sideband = 72.6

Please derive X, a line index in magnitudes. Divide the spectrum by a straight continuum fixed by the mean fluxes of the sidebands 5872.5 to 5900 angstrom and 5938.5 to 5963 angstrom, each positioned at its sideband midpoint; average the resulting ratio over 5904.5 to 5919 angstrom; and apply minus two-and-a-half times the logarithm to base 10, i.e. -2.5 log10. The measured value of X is -0.06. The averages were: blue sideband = 70.5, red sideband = 73.8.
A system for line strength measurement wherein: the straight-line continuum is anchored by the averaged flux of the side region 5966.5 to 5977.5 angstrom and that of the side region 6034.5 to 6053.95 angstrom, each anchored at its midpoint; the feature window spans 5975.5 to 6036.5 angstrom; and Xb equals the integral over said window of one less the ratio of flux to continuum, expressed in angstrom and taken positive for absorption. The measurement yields 2.4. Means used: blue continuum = 78.4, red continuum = 77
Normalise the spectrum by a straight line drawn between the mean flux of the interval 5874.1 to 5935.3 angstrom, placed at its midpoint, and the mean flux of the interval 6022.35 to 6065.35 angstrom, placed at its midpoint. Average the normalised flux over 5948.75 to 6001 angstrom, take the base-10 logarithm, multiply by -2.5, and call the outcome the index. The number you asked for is -0.025 mag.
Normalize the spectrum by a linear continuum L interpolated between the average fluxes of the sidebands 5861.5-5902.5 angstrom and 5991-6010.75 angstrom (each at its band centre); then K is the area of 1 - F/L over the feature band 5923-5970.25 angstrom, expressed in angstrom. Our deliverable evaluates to 0.5 angstrom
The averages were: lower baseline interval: 73.7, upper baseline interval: 76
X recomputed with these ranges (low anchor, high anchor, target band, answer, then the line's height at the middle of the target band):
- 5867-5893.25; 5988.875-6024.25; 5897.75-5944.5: 0.01 mag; 74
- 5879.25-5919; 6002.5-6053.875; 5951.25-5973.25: -0.04 mag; 73.2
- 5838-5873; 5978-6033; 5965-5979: -0.04 mag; 74.7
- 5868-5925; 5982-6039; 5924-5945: 0.03 mag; 73.9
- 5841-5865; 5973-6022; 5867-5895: 0.02 mag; 74.6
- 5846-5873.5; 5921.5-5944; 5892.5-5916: -0.01 mag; 73.4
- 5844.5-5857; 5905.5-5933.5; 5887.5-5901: 0.03 mag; 73.1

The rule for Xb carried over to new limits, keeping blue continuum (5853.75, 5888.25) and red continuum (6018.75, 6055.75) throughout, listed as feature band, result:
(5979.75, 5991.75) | 0.2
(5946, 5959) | 0.3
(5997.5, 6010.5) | 0.1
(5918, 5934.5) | 0.7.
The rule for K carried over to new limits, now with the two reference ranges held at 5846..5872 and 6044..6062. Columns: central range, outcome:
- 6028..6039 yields 0.52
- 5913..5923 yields 0.29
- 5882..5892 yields 1.41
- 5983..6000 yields 0.62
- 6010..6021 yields 0.67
